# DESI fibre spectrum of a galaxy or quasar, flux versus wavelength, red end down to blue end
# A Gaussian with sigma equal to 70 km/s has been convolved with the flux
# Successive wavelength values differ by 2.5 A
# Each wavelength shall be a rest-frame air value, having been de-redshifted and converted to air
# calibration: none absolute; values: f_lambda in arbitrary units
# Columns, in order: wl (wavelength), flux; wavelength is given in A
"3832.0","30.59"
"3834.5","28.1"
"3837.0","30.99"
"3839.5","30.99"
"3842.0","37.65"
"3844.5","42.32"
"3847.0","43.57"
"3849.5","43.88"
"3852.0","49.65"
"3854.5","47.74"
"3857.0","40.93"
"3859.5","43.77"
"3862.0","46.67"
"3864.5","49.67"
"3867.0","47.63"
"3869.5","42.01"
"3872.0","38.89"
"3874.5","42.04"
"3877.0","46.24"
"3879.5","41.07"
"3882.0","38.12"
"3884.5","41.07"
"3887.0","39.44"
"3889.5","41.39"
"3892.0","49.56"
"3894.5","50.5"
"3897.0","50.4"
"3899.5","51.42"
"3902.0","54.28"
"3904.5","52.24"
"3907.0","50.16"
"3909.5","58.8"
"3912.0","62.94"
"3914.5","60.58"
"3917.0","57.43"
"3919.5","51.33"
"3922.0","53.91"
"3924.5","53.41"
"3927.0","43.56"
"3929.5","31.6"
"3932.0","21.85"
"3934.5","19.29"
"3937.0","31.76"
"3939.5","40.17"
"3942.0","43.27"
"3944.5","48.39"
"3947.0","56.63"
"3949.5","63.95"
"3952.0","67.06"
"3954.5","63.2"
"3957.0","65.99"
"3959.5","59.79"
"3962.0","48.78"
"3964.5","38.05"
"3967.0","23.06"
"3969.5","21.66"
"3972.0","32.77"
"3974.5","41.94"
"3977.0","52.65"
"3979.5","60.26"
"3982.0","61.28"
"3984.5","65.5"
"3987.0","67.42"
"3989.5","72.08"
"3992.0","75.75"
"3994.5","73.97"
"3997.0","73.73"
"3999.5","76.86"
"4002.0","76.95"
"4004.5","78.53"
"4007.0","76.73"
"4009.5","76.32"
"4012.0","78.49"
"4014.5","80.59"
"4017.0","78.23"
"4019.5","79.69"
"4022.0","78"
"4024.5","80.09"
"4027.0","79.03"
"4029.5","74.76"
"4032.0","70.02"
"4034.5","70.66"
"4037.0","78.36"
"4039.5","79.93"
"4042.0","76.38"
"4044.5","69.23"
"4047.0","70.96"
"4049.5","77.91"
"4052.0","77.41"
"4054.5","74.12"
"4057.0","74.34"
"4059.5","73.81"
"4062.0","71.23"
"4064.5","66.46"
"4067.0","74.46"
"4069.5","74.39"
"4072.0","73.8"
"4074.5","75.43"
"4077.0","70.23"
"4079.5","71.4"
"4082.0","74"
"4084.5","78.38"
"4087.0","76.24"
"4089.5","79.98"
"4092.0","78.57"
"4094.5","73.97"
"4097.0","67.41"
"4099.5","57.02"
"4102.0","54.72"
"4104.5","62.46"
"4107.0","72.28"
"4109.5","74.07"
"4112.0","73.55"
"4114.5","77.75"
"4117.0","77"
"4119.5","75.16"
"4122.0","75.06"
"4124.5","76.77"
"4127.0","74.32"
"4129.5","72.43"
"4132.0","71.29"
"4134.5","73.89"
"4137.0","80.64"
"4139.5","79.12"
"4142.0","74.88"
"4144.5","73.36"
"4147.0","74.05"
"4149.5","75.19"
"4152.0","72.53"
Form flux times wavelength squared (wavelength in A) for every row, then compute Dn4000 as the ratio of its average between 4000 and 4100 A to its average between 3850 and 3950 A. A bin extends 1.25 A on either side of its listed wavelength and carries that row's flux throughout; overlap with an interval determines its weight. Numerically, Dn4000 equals 1.75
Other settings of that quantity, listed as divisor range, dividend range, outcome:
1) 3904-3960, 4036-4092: 1.59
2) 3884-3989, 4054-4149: 1.62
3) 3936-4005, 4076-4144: 1.39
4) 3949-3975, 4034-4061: 1.65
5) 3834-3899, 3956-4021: 1.57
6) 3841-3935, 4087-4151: 1.78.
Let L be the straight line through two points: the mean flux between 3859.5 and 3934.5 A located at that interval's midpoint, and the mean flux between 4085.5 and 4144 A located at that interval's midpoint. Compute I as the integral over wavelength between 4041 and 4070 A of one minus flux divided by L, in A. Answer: -3.3 A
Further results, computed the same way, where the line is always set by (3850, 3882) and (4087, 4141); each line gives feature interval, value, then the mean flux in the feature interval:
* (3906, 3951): 3.6 A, 47.3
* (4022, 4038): -3.2 A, 75.6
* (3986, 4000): -3.4 A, 73.2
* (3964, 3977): 5.4 A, 33.2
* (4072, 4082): -0.6 A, 72.7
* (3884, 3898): 0.5 A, 45.5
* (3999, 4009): -2.8 A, 77.2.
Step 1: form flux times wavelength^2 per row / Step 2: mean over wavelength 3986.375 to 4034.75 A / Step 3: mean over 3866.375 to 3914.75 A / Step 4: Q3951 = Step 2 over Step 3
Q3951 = 1.7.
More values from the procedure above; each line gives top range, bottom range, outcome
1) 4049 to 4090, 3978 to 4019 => 1.05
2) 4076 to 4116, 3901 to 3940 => 1.68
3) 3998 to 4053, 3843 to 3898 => 1.87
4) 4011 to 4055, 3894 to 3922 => 1.49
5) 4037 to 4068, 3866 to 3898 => 1.85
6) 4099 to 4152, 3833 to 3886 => 2.00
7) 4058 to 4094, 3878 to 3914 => 1.66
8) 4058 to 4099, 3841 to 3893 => 1.88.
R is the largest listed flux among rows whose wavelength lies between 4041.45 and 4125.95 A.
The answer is 79.98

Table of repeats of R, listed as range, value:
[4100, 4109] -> 72.28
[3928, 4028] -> 80.59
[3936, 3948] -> 56.63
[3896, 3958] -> 67.06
